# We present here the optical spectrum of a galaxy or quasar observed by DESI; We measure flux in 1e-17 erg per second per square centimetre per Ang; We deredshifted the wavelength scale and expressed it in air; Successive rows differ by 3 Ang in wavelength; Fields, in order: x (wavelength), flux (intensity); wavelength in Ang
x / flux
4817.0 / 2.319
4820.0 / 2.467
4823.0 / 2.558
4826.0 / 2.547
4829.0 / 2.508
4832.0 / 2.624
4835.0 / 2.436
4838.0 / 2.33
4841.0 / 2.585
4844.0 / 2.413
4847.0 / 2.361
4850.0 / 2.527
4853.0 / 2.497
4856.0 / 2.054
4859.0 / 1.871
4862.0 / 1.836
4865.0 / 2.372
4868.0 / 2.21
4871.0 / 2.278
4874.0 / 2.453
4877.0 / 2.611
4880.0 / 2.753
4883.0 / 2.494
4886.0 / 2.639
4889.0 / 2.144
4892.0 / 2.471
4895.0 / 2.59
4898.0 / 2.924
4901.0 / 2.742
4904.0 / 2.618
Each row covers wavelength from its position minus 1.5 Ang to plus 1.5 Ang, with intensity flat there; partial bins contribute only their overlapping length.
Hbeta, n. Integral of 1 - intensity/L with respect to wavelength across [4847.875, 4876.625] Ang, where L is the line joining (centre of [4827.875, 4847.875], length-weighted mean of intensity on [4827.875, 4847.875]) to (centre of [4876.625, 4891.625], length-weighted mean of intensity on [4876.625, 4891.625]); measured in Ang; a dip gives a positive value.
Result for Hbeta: 2.8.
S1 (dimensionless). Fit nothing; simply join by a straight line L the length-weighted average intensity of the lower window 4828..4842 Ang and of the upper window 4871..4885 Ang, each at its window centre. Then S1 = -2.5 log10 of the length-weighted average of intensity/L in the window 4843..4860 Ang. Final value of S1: 0.10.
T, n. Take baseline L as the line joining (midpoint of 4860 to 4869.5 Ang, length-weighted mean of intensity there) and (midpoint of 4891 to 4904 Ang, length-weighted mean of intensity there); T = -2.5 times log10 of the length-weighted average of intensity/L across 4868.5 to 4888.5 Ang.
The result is -0.06 mag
